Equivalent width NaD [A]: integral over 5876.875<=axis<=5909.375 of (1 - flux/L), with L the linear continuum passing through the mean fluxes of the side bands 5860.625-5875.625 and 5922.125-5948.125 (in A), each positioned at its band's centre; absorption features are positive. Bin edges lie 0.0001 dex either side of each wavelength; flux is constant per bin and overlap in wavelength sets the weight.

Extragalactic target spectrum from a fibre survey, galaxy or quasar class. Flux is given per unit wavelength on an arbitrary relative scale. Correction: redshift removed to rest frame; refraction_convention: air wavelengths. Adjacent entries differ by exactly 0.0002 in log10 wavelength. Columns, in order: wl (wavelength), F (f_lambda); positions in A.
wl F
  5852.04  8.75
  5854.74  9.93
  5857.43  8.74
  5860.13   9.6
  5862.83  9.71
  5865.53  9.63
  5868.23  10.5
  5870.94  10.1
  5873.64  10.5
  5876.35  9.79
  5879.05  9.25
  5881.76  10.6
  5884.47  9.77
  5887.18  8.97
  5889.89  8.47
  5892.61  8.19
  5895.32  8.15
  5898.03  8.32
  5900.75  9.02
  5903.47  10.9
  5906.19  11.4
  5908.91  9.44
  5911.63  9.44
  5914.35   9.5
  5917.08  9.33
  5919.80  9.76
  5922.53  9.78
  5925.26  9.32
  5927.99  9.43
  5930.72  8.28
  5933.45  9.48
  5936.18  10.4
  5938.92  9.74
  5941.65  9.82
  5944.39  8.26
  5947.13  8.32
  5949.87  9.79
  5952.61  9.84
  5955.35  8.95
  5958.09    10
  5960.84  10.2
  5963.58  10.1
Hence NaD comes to 1.2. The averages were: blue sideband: 10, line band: 9.38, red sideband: 9.28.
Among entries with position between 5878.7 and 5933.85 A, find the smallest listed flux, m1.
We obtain 8.15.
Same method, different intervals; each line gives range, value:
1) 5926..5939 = 8.28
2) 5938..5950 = 8.26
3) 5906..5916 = 9.44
